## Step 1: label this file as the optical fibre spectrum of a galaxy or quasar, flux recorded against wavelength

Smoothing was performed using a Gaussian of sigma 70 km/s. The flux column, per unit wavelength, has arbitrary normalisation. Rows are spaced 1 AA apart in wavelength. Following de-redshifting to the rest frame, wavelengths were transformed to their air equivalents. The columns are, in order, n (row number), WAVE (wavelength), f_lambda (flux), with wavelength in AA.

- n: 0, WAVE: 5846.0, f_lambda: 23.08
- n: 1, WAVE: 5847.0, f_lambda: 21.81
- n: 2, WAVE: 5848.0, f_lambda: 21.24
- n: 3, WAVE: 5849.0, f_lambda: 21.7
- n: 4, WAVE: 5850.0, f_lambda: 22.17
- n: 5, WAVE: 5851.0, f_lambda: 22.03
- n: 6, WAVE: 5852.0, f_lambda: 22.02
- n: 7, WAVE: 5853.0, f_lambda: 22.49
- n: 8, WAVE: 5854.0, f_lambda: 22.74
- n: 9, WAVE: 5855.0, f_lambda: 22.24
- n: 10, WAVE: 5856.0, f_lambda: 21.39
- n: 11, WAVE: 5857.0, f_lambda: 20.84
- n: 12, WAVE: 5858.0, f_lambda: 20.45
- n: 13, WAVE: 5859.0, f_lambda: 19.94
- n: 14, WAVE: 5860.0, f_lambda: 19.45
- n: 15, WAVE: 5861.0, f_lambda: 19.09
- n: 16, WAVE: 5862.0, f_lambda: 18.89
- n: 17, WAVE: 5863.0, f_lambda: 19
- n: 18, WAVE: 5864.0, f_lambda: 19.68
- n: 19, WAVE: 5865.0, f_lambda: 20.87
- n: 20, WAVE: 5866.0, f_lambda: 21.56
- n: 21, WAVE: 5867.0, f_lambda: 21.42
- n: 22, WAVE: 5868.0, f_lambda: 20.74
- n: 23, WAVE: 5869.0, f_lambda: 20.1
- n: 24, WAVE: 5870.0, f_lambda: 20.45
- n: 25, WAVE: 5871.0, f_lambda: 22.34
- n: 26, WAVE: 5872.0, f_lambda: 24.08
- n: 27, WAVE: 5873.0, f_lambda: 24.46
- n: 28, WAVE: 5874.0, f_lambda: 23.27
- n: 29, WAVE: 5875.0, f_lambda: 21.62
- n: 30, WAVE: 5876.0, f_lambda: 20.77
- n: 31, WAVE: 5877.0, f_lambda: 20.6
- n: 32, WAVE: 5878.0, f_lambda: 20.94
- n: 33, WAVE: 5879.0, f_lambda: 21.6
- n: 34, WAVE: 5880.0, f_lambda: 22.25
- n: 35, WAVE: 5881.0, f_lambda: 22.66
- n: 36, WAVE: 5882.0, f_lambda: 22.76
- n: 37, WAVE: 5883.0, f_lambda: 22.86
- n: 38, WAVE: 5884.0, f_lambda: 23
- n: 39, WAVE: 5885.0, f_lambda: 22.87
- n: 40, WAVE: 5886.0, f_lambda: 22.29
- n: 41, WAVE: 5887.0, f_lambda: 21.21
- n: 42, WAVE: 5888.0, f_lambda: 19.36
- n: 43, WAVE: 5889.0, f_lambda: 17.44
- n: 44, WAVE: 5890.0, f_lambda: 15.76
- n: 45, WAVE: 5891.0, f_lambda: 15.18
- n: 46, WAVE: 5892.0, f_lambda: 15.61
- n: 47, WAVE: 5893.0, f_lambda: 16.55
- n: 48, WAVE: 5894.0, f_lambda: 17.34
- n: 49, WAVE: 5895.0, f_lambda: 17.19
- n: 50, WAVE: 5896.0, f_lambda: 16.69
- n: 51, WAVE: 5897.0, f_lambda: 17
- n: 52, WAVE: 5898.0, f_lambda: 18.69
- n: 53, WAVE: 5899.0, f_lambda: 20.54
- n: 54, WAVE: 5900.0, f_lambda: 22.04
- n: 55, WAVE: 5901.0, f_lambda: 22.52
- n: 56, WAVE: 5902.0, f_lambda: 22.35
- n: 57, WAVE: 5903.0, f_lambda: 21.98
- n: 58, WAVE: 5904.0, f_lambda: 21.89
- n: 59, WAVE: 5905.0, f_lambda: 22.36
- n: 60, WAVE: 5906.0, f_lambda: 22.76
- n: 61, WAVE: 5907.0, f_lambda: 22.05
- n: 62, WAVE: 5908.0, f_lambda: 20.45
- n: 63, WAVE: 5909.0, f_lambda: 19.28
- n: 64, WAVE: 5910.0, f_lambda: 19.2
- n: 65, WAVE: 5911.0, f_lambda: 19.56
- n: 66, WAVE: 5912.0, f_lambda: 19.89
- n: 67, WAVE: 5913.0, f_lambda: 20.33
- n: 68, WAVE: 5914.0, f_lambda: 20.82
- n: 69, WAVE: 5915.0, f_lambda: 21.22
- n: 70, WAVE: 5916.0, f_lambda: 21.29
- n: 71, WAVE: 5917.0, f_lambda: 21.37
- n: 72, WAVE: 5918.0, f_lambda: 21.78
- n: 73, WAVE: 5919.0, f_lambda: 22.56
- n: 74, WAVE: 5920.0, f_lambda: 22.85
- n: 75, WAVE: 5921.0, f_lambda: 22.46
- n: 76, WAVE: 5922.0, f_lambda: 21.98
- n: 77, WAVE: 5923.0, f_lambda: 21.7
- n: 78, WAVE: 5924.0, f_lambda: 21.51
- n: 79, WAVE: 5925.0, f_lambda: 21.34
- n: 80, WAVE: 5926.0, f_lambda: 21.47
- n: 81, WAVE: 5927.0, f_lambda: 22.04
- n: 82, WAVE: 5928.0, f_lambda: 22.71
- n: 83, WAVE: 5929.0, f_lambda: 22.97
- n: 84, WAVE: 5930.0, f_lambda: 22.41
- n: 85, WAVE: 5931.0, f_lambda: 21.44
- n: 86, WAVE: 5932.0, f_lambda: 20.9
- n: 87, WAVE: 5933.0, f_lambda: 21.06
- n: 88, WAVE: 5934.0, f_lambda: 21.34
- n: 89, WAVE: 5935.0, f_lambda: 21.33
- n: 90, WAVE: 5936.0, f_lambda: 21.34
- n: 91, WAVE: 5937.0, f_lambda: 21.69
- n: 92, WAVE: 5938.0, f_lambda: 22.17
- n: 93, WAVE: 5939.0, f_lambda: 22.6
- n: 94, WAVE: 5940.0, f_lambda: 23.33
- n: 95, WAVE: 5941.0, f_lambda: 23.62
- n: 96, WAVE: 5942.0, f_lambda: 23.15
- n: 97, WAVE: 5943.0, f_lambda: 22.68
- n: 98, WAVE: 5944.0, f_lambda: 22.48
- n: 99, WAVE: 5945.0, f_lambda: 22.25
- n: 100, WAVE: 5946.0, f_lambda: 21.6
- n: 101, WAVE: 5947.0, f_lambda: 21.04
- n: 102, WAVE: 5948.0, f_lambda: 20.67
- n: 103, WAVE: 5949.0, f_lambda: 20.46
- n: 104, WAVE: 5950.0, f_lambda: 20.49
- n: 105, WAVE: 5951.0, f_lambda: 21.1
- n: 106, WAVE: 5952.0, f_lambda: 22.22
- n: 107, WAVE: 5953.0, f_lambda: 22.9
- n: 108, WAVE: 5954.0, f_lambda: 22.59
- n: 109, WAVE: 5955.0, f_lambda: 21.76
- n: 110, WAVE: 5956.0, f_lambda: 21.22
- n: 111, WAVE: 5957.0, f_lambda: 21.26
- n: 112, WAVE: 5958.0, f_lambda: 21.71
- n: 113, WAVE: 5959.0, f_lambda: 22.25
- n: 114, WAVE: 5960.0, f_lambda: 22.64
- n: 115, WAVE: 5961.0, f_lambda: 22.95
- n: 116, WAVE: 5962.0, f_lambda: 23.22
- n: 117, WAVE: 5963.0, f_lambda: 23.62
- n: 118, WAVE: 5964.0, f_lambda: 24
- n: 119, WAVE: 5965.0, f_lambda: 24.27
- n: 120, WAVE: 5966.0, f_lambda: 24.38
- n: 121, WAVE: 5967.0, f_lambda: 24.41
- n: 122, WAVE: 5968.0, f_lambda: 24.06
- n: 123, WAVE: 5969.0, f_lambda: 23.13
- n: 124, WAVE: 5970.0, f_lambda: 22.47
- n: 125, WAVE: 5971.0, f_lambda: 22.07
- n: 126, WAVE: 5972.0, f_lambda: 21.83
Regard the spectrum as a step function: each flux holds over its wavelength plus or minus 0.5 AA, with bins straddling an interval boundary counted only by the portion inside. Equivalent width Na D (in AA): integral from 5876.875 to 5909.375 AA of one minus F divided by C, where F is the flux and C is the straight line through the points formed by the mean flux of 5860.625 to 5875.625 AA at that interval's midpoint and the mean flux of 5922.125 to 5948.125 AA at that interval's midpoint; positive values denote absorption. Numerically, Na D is 1.9 AA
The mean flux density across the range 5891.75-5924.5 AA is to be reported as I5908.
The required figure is 20.5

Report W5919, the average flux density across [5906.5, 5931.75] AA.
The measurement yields 21.4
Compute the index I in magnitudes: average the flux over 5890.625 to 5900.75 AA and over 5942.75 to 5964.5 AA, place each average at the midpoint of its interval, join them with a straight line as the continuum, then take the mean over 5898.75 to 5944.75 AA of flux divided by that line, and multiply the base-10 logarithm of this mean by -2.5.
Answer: -0.11 mag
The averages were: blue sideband 17.8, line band 21.7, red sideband 22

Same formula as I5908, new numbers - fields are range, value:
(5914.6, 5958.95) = 21.9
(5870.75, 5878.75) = 22.2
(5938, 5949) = 22.2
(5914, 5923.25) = 21.9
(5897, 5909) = 21.3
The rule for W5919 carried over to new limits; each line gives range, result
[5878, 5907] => 20.2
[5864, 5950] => 21.1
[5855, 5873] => 20.8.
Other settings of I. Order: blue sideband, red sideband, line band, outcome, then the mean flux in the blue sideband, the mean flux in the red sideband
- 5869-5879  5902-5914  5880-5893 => 0.08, 21.9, 20.9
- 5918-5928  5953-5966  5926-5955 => 0.02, 22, 22.7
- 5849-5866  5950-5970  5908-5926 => 0.04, 20.9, 22.8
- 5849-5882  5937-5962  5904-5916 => 0.05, 21.3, 22.1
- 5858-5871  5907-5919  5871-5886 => -0.11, 20.2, 20.6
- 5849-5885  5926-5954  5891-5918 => 0.09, 21.5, 21.9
